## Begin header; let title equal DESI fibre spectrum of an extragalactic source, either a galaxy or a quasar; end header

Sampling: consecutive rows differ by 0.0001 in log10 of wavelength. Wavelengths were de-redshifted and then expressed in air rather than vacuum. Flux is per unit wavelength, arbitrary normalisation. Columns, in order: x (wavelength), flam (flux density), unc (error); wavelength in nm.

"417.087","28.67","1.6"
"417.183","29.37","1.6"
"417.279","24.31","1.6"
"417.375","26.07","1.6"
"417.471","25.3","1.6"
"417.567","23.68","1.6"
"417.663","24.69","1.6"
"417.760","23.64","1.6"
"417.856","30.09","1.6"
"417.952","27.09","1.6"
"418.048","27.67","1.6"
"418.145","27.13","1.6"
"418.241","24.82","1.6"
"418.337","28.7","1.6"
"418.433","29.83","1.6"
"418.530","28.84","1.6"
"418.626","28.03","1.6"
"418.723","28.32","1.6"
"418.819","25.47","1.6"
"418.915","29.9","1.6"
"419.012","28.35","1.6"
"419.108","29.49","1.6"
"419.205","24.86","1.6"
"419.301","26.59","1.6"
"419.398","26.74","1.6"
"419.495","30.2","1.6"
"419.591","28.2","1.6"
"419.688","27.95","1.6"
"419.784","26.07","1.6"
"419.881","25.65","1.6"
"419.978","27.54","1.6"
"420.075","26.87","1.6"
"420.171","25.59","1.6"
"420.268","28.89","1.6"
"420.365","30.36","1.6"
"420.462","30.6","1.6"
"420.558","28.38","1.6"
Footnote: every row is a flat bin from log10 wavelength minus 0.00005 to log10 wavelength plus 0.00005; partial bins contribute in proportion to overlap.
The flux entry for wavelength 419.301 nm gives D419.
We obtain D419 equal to 26.59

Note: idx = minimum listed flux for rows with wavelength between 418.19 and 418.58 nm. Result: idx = 24.82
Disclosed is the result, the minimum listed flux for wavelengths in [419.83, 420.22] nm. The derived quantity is 25.59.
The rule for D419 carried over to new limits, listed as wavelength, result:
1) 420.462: 30.6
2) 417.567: 23.68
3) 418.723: 28.32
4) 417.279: 24.31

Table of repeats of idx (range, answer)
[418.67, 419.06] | 25.47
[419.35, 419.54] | 26.74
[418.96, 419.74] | 24.86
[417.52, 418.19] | 23.64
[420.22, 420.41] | 28.89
